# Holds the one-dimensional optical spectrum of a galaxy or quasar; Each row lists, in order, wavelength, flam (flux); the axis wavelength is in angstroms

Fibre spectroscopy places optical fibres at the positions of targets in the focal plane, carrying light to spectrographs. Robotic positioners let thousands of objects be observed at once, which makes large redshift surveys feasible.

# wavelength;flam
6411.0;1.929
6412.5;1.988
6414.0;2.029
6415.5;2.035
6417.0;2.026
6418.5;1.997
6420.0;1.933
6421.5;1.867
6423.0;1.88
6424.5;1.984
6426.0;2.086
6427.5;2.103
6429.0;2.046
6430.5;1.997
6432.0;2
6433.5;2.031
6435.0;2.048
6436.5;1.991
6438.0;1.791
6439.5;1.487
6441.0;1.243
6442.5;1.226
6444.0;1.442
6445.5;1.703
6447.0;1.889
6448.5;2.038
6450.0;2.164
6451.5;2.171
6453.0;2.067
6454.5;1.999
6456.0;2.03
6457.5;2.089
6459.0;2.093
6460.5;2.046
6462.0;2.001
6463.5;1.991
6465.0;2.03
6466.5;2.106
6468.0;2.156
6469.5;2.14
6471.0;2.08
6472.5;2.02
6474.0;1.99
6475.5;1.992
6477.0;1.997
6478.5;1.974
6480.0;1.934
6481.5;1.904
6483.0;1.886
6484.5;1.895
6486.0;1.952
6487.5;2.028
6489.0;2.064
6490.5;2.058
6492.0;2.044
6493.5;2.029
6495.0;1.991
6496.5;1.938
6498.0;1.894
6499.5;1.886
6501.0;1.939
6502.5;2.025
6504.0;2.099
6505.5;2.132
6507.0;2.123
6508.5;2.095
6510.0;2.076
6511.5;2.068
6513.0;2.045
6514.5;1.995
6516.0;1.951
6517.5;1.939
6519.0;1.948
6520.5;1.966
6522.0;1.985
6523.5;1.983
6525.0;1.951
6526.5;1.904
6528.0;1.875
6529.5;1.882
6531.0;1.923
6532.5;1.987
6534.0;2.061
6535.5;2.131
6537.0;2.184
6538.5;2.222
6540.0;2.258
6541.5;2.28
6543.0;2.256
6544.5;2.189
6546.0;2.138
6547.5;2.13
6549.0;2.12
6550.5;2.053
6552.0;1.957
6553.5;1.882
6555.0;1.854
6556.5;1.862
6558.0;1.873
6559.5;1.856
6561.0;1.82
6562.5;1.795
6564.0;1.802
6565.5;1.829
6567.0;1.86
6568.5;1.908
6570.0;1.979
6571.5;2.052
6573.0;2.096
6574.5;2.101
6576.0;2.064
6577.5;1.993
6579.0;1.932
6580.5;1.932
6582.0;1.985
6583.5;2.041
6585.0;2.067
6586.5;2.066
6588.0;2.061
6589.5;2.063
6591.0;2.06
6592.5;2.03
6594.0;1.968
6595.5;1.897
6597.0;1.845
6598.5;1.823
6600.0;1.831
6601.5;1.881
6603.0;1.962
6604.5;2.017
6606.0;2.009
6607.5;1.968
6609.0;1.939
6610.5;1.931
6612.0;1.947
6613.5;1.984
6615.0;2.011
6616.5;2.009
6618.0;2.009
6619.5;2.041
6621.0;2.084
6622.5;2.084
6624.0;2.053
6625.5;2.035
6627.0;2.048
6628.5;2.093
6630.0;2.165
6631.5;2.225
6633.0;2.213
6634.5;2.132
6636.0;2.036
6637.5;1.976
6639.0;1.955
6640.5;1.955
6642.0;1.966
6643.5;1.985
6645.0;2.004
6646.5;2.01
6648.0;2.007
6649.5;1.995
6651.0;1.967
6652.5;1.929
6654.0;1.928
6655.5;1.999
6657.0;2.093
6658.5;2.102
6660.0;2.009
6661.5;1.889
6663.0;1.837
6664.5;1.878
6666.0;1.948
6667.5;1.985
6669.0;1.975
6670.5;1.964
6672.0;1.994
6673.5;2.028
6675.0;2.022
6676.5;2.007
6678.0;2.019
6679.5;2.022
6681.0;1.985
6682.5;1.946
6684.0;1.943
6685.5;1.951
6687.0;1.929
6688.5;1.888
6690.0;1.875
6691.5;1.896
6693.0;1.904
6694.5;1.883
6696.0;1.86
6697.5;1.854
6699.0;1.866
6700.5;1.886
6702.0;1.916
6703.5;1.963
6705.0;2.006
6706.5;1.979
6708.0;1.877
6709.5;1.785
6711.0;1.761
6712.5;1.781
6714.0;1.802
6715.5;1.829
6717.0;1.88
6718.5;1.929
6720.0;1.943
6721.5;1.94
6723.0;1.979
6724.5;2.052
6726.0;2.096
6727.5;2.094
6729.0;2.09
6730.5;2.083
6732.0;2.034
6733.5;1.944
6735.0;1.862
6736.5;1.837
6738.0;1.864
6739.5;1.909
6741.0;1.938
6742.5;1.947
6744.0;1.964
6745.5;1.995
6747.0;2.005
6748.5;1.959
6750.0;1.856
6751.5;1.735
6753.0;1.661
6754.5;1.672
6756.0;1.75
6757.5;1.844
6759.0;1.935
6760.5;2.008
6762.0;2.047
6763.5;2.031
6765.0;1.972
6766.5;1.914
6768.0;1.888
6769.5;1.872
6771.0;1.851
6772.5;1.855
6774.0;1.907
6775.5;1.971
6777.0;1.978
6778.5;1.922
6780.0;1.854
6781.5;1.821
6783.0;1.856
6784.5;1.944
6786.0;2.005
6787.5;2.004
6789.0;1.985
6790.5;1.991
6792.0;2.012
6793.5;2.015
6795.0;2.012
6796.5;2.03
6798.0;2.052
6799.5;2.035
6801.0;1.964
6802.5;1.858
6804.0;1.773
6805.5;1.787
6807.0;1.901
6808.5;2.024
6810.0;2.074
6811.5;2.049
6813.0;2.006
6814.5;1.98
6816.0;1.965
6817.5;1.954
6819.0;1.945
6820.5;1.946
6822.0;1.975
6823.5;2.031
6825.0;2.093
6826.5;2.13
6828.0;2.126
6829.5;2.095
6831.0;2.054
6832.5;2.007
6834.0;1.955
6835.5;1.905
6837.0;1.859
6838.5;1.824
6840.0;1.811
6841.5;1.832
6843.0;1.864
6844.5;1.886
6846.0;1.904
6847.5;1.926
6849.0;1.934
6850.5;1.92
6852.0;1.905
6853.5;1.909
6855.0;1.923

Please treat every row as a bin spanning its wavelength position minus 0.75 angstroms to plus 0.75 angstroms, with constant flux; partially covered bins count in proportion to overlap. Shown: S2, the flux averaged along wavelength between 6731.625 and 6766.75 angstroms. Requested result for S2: 1.9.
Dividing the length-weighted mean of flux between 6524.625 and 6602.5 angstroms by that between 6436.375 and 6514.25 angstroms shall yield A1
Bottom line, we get 1.0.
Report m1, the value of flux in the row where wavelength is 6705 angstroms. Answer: 2.006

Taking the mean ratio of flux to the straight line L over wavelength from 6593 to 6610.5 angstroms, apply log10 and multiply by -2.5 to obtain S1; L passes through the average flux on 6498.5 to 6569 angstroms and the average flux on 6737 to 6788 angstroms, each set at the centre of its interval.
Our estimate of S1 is 0.03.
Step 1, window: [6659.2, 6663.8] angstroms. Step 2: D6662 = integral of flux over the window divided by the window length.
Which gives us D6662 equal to 1.91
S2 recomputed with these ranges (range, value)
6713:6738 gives 1.96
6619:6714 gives 1.97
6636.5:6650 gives 1.98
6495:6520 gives 2.01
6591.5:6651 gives 2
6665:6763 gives 1.93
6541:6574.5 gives 1.98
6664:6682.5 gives 1.99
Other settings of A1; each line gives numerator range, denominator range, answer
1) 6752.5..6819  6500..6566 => 0.96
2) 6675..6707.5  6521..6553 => 0.94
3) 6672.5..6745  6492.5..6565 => 0.96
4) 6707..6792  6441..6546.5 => 0.96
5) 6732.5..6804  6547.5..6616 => 0.98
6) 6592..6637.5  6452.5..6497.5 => 1.00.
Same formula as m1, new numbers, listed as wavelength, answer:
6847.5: 1.926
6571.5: 2.052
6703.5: 1.963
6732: 2.034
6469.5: 2.14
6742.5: 1.947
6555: 1.854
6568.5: 1.908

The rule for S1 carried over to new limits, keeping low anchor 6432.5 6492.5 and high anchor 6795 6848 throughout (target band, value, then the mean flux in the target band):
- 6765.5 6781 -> 0.033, 1.9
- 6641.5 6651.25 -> -0.022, 1.99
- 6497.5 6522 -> -0.036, 2.01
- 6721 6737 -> -0.026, 2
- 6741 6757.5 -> 0.057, 1.86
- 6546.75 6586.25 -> -0.004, 1.96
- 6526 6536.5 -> -0.014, 1.97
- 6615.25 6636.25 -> -0.072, 2.09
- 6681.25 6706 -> 0.024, 1.91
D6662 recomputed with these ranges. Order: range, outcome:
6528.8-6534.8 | 1.97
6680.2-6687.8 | 1.95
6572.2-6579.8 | 2.04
